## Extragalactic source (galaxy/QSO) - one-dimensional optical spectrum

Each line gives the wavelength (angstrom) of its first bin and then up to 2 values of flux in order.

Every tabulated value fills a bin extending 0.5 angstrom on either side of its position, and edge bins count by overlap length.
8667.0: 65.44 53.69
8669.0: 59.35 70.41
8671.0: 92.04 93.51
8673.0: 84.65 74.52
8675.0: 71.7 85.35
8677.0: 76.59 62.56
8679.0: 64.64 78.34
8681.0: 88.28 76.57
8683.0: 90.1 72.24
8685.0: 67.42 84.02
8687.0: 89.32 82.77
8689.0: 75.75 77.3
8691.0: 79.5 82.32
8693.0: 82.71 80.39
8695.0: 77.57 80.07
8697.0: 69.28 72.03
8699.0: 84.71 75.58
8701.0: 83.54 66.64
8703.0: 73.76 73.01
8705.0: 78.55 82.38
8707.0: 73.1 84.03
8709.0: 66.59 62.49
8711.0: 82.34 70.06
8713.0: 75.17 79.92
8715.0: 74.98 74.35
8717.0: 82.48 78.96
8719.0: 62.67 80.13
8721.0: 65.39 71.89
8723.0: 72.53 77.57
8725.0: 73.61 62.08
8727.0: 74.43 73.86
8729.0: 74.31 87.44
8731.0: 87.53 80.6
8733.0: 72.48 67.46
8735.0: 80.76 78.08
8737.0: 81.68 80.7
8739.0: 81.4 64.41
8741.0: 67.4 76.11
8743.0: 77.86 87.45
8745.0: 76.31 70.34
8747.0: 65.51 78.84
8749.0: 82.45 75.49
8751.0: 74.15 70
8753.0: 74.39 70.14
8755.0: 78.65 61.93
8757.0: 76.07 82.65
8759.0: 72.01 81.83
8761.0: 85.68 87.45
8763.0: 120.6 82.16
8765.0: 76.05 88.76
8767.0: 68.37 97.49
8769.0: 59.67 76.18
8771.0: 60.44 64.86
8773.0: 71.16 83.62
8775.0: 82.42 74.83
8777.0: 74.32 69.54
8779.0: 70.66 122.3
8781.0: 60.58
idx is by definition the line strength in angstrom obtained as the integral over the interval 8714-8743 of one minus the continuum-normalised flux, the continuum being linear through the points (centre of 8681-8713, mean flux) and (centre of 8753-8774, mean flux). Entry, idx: 0.9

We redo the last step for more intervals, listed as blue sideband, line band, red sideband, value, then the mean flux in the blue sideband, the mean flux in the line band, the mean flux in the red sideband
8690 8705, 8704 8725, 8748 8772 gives 0.8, 77.3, 74.7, 78.1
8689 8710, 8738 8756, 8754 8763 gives 1.1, 76.8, 74.6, 80.2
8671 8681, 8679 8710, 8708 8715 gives -0.8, 78.2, 77.8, 73.7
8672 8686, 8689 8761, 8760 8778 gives 2.4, 77.3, 75.8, 79.4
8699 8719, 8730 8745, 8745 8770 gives -0.1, 75.6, 77.7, 78.3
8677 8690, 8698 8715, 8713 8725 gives 0.0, 77.6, 75.6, 74.6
